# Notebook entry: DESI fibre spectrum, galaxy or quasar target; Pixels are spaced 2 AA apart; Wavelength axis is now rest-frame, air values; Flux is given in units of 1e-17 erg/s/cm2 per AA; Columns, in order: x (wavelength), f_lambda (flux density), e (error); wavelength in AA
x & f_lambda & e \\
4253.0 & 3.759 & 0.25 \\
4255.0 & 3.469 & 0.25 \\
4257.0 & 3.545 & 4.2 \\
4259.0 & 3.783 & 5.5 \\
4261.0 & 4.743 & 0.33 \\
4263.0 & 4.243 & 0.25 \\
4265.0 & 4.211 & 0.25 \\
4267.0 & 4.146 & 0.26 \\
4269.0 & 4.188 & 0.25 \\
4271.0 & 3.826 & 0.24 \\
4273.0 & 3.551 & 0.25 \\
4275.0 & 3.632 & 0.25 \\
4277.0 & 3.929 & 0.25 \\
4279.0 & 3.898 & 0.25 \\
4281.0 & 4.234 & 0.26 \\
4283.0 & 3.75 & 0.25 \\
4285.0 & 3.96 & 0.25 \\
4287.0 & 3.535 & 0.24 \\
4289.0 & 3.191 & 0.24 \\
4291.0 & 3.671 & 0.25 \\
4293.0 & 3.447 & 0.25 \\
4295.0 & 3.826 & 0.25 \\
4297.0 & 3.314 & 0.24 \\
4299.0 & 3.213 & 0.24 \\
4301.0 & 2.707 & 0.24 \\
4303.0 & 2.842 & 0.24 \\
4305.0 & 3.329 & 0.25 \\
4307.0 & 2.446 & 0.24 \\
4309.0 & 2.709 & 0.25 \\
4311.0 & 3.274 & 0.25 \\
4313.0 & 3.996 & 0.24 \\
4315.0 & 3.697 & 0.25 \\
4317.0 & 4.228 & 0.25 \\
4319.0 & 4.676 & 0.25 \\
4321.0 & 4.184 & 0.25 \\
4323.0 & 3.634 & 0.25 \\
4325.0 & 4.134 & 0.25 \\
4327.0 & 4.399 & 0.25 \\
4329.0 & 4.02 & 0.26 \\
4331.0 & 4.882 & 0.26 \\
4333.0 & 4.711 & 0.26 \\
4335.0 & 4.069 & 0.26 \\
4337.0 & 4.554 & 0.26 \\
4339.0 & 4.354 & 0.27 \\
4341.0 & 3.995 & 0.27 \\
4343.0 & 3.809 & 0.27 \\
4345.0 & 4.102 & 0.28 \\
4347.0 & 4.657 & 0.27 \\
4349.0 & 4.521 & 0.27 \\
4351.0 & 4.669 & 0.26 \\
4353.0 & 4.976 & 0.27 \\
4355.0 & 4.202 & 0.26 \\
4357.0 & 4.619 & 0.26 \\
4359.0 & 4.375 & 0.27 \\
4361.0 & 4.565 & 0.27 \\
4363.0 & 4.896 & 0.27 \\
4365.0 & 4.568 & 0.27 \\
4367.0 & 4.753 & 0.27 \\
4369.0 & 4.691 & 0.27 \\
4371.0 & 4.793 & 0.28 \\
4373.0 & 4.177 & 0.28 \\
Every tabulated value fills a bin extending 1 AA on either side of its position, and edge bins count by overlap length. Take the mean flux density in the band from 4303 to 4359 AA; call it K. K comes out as 4.09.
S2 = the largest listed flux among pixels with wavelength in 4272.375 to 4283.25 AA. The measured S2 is 4.234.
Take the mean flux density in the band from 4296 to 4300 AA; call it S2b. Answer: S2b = 3.26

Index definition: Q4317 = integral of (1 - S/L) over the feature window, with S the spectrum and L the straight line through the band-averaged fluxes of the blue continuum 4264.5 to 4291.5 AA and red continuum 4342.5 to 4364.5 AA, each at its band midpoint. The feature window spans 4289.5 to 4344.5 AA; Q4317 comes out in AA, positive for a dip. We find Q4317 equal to 5.4 AA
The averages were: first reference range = 3.83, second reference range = 4.51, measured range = 3.78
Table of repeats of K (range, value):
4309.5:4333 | 4.1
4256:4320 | 3.68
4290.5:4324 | 3.48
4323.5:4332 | 4.32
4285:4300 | 3.49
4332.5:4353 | 4.37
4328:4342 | 4.37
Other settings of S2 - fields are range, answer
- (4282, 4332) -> 4.882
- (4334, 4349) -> 4.657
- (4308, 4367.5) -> 4.976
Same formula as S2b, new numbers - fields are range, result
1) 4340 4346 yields 3.97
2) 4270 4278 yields 3.73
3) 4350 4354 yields 4.82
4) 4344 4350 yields 4.43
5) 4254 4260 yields 3.6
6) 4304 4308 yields 2.89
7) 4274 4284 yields 3.89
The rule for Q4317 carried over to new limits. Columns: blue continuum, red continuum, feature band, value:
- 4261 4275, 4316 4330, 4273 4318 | 6.79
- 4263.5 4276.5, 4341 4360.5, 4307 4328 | 1.99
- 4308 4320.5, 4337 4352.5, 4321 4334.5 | -0.83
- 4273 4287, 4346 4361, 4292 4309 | 3.91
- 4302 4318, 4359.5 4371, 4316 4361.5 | -3.96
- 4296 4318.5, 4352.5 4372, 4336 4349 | -0.37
